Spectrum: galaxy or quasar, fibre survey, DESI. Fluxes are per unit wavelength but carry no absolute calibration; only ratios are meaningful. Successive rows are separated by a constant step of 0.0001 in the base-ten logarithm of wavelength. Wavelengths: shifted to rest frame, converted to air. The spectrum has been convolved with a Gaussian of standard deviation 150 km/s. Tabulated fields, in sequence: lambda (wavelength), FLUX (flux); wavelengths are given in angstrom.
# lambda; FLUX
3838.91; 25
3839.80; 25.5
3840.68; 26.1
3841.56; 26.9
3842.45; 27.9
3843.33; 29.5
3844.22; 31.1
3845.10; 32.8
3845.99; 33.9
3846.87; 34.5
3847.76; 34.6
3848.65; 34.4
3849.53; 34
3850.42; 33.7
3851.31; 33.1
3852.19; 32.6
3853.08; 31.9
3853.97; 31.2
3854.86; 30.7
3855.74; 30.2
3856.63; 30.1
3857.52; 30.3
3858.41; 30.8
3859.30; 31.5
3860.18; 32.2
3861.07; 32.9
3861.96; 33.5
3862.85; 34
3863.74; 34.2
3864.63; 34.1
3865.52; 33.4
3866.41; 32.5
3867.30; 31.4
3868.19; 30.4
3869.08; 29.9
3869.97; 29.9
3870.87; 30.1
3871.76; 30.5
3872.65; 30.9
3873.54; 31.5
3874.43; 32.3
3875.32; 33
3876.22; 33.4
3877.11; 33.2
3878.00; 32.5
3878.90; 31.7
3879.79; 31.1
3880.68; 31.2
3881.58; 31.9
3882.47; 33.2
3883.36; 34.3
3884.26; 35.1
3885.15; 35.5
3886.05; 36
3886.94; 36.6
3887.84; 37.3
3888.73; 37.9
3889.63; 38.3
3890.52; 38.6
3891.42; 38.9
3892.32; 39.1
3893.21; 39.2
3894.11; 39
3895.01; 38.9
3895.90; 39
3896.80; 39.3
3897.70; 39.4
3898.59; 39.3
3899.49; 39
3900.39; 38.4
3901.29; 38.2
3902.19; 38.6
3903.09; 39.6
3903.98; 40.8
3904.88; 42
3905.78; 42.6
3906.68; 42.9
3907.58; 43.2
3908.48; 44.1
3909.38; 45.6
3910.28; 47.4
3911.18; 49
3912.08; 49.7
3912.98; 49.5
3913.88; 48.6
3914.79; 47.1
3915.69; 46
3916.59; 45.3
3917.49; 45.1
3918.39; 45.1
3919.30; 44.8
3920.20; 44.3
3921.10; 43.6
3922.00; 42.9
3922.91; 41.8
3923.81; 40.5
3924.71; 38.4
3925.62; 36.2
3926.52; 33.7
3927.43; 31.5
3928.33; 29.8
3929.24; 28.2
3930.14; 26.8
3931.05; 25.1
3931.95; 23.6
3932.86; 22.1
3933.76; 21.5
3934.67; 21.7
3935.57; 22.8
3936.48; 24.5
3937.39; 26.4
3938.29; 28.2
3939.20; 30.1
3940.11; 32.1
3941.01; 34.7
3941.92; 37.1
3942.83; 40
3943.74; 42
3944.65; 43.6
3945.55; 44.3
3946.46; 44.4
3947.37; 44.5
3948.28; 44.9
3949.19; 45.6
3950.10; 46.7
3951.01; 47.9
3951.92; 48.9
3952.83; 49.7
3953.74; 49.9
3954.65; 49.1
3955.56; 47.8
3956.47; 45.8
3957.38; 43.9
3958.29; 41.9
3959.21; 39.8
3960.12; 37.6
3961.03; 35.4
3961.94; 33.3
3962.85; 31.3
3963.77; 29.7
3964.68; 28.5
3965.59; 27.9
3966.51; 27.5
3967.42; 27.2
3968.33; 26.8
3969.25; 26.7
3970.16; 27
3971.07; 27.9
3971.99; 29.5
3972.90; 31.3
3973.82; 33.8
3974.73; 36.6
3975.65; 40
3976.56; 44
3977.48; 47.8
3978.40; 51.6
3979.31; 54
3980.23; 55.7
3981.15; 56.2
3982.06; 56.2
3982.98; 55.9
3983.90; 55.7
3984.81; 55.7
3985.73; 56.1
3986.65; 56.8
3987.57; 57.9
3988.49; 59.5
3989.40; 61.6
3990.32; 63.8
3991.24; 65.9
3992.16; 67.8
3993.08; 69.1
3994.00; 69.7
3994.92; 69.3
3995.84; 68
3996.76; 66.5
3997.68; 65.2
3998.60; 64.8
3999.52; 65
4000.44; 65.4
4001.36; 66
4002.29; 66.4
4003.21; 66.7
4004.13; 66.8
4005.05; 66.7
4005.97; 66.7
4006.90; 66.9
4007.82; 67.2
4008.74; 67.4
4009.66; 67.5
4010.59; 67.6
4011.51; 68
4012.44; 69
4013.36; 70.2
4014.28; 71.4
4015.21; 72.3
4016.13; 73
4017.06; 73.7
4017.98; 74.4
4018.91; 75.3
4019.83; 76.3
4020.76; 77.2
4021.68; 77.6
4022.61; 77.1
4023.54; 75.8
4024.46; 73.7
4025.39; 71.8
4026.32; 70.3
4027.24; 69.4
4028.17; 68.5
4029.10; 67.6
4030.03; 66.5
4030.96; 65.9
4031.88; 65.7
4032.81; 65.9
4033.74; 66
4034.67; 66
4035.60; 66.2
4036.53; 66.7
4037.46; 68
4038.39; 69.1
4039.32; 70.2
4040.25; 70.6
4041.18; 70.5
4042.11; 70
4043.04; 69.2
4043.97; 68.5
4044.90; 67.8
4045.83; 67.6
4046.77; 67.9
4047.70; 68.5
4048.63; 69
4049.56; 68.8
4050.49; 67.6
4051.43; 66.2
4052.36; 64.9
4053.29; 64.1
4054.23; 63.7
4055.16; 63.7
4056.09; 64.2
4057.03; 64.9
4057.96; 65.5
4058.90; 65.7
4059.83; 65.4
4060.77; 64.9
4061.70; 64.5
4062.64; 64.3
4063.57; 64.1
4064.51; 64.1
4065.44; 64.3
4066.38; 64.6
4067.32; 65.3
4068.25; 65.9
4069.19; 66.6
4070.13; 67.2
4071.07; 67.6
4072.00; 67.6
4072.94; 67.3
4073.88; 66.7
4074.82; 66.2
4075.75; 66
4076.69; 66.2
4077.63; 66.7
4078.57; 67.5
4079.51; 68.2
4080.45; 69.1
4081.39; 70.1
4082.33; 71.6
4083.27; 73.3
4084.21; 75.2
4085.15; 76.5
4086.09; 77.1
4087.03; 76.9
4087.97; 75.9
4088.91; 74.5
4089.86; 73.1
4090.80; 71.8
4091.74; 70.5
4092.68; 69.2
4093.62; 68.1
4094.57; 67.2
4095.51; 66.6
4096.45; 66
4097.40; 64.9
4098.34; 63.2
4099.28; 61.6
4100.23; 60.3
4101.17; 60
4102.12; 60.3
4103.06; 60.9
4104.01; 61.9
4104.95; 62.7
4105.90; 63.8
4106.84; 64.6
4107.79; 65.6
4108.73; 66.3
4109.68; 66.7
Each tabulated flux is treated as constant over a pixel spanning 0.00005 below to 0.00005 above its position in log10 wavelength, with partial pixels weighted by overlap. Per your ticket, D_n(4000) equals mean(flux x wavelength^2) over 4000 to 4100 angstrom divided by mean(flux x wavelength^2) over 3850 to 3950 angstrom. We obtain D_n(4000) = 2.04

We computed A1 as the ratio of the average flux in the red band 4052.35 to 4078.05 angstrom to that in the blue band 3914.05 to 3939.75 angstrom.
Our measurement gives 1.91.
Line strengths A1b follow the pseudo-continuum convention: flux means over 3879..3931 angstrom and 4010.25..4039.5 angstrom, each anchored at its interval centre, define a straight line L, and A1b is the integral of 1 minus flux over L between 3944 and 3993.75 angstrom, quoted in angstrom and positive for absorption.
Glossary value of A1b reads 9.9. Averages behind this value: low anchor 39.5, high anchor 70.5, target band 45.1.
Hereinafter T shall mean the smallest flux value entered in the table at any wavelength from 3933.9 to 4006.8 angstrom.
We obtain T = 21.7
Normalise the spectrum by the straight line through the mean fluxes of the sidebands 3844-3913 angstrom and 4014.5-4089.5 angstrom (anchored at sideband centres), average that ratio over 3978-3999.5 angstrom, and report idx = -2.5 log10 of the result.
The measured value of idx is -0.08 mag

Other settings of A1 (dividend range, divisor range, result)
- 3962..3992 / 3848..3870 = 1.37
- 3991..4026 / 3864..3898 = 2.02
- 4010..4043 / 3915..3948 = 1.99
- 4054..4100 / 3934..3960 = 1.70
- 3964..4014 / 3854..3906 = 1.58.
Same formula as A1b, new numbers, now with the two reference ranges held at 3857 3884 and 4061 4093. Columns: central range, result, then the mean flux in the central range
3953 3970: 4.2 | 36.2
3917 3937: 4.1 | 33.3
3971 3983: 1.6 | 44.4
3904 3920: -2.5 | 45.6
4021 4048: -3.5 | 69.3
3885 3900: -1.0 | 38.4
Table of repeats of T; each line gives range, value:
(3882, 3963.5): 21.5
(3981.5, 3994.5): 55.7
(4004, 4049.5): 65.7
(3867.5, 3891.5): 29.9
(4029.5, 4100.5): 60.3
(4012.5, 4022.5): 70.2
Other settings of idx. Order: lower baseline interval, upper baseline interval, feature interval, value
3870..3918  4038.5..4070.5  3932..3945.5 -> 0.45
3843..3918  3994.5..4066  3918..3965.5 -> 0.31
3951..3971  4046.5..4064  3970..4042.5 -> -0.24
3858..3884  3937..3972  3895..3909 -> -0.18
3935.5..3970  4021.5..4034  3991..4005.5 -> -0.17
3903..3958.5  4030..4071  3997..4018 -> -0.19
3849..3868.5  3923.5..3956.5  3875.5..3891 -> -0.03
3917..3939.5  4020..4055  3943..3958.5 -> -0.14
